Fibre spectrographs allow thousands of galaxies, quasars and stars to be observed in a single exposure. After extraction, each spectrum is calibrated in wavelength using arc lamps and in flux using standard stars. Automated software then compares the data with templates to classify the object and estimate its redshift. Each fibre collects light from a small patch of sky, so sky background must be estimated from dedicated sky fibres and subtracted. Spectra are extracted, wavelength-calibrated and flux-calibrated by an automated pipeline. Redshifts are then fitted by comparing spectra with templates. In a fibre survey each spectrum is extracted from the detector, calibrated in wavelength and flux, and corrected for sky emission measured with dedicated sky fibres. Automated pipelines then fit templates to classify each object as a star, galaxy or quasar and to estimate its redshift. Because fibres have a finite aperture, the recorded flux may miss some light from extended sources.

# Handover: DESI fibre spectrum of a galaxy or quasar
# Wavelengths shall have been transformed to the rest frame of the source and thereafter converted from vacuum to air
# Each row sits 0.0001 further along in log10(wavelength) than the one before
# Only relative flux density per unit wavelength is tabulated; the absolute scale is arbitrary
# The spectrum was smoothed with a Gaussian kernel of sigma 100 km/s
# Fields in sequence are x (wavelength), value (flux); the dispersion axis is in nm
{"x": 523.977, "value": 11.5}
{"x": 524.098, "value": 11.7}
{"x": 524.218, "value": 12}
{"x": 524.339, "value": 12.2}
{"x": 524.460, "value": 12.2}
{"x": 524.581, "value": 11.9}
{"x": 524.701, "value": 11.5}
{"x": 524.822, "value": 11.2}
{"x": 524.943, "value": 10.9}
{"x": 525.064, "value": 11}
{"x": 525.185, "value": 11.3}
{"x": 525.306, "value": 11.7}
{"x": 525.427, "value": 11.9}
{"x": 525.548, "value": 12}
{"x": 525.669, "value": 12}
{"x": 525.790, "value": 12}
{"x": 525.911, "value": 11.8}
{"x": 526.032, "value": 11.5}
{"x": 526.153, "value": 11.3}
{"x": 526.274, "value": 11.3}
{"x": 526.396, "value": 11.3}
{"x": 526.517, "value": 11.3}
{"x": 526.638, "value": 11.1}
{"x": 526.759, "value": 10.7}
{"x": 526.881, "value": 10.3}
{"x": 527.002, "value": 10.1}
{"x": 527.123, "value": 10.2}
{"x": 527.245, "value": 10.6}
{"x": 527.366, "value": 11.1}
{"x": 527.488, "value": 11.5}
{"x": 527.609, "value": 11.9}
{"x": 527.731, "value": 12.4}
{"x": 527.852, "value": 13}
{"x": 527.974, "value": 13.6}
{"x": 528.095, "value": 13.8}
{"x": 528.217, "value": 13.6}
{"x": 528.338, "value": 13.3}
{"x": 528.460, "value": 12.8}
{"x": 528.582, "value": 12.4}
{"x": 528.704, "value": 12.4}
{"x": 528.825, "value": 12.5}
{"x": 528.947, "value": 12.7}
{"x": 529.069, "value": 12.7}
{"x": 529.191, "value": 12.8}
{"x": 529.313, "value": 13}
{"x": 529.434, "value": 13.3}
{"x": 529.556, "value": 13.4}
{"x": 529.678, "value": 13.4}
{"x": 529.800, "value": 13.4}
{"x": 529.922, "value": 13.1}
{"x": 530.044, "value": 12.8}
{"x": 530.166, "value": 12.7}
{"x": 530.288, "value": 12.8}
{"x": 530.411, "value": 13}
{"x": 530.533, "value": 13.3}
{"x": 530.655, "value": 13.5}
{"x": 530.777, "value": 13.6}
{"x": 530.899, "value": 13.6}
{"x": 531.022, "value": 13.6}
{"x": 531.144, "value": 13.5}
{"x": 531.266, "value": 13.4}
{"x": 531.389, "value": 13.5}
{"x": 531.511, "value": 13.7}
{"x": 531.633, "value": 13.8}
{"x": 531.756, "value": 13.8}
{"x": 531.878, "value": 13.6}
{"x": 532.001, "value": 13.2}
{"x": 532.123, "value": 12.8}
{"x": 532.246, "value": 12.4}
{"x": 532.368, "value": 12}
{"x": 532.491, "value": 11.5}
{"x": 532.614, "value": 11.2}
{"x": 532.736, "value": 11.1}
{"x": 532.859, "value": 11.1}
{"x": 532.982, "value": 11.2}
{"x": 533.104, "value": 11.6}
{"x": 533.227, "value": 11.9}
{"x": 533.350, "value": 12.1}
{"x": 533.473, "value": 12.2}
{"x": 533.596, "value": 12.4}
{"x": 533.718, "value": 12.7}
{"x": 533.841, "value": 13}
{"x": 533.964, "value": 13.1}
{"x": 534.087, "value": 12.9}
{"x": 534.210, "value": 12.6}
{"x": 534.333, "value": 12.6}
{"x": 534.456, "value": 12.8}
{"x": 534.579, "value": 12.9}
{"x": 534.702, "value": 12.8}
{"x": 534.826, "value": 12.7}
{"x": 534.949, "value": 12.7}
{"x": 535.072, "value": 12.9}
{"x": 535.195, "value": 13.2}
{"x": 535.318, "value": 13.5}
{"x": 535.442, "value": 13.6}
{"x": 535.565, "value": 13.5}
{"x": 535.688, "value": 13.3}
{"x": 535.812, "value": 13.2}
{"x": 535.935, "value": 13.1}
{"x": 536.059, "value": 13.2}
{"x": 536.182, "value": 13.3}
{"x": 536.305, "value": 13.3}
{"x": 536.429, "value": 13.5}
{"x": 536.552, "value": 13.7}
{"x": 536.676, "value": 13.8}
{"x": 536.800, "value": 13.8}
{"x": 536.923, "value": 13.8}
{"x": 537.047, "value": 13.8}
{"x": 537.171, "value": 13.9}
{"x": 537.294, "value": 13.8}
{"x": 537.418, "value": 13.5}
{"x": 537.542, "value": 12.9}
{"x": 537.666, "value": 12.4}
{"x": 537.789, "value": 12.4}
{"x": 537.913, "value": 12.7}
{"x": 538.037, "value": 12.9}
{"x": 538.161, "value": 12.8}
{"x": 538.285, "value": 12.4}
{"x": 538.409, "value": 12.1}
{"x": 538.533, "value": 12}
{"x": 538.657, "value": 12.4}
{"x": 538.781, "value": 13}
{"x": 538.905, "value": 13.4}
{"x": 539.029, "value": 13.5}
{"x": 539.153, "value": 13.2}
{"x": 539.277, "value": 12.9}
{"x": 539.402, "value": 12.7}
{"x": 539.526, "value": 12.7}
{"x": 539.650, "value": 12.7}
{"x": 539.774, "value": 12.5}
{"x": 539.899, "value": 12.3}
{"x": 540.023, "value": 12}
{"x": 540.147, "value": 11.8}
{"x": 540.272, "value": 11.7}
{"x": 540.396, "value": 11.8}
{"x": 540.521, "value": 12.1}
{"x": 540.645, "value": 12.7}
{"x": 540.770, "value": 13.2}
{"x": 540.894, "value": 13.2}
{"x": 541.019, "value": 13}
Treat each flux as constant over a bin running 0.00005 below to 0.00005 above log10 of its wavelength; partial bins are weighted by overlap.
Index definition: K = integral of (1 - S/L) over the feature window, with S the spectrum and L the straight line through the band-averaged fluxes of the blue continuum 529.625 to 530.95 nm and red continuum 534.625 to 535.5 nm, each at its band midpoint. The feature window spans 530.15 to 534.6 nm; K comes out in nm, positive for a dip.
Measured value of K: 0.14 nm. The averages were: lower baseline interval 13.2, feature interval 12.7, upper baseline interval 13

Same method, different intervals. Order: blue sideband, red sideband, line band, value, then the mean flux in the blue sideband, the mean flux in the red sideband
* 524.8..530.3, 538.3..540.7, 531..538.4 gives -0.34 nm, 12.1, 12.5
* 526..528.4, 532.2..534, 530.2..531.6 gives -0.18 nm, 11.7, 12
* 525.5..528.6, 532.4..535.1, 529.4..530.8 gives -0.14 nm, 11.8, 12.3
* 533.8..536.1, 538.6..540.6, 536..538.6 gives -0.07 nm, 13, 12.5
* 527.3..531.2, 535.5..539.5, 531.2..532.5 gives -0.01 nm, 13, 13.1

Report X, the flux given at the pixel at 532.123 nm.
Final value 12.8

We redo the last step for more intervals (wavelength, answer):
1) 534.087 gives 12.9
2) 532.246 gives 12.4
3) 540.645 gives 12.7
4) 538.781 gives 13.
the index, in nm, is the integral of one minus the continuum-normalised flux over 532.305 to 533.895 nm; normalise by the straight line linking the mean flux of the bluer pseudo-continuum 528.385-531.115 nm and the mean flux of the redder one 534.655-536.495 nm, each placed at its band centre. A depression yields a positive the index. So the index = 0.156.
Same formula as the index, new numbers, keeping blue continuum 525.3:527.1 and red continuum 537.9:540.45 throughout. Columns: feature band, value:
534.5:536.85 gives -0.20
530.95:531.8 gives -0.13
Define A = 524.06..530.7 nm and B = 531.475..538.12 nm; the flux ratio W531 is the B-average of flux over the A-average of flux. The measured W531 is 1.1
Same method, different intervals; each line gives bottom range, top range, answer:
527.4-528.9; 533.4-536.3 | 1.02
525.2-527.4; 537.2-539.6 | 1.14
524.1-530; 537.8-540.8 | 1.04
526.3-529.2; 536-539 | 1.10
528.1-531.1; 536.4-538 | 1.02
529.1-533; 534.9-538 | 1.03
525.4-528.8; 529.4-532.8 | 1.10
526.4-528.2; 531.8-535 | 1.07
